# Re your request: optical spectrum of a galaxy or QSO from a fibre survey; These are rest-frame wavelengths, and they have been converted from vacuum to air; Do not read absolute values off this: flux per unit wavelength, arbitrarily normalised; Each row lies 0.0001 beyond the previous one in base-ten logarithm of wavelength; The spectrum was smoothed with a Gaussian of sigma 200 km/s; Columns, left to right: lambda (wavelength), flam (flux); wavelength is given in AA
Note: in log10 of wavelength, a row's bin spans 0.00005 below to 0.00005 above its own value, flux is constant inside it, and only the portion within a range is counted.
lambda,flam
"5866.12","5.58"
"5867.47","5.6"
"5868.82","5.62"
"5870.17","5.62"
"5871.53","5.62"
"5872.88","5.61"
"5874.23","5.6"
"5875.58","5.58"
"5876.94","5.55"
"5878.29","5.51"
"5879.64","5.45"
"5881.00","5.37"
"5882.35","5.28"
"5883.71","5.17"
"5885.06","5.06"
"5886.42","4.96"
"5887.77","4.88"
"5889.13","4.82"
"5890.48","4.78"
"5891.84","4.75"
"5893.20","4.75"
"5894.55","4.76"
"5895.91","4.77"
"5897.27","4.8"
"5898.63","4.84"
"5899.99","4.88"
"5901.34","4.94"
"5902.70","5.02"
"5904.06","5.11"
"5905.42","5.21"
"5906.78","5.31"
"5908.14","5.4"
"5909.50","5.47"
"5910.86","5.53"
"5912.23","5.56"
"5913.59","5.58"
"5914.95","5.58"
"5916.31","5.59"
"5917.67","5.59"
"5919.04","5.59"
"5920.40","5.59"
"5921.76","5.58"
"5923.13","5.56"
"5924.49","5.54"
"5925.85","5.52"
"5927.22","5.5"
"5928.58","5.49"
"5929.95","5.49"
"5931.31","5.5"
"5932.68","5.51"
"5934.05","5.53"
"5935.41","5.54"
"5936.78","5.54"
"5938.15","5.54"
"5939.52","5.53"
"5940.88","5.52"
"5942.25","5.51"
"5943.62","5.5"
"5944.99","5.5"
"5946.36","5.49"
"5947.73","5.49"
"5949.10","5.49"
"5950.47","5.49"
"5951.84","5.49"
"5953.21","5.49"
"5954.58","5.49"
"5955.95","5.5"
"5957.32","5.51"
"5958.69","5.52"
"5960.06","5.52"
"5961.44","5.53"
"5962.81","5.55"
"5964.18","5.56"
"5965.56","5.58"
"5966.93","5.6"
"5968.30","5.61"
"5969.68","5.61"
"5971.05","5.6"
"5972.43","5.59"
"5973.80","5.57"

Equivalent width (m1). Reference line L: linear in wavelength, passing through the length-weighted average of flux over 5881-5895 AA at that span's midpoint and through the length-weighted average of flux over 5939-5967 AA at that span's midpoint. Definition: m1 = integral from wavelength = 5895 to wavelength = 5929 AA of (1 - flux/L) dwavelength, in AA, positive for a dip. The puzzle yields -1.2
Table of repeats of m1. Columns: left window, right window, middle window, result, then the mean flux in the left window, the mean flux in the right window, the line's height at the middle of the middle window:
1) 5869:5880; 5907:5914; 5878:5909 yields 2.78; 5.57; 5.49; 5.53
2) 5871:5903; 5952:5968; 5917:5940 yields -0.79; 5.11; 5.54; 5.35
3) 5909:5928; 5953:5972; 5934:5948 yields 0.09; 5.56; 5.55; 5.55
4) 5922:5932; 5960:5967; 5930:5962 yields 0.15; 5.52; 5.55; 5.54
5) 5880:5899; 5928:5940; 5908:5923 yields -0.80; 4.94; 5.51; 5.27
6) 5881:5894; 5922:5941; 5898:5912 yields 0.01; 4.96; 5.52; 5.19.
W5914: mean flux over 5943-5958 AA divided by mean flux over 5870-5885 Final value 1.0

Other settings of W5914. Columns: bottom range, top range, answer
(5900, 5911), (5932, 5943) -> 1.06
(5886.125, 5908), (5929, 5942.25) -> 1.12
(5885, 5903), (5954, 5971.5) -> 1.15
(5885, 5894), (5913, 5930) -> 1.15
